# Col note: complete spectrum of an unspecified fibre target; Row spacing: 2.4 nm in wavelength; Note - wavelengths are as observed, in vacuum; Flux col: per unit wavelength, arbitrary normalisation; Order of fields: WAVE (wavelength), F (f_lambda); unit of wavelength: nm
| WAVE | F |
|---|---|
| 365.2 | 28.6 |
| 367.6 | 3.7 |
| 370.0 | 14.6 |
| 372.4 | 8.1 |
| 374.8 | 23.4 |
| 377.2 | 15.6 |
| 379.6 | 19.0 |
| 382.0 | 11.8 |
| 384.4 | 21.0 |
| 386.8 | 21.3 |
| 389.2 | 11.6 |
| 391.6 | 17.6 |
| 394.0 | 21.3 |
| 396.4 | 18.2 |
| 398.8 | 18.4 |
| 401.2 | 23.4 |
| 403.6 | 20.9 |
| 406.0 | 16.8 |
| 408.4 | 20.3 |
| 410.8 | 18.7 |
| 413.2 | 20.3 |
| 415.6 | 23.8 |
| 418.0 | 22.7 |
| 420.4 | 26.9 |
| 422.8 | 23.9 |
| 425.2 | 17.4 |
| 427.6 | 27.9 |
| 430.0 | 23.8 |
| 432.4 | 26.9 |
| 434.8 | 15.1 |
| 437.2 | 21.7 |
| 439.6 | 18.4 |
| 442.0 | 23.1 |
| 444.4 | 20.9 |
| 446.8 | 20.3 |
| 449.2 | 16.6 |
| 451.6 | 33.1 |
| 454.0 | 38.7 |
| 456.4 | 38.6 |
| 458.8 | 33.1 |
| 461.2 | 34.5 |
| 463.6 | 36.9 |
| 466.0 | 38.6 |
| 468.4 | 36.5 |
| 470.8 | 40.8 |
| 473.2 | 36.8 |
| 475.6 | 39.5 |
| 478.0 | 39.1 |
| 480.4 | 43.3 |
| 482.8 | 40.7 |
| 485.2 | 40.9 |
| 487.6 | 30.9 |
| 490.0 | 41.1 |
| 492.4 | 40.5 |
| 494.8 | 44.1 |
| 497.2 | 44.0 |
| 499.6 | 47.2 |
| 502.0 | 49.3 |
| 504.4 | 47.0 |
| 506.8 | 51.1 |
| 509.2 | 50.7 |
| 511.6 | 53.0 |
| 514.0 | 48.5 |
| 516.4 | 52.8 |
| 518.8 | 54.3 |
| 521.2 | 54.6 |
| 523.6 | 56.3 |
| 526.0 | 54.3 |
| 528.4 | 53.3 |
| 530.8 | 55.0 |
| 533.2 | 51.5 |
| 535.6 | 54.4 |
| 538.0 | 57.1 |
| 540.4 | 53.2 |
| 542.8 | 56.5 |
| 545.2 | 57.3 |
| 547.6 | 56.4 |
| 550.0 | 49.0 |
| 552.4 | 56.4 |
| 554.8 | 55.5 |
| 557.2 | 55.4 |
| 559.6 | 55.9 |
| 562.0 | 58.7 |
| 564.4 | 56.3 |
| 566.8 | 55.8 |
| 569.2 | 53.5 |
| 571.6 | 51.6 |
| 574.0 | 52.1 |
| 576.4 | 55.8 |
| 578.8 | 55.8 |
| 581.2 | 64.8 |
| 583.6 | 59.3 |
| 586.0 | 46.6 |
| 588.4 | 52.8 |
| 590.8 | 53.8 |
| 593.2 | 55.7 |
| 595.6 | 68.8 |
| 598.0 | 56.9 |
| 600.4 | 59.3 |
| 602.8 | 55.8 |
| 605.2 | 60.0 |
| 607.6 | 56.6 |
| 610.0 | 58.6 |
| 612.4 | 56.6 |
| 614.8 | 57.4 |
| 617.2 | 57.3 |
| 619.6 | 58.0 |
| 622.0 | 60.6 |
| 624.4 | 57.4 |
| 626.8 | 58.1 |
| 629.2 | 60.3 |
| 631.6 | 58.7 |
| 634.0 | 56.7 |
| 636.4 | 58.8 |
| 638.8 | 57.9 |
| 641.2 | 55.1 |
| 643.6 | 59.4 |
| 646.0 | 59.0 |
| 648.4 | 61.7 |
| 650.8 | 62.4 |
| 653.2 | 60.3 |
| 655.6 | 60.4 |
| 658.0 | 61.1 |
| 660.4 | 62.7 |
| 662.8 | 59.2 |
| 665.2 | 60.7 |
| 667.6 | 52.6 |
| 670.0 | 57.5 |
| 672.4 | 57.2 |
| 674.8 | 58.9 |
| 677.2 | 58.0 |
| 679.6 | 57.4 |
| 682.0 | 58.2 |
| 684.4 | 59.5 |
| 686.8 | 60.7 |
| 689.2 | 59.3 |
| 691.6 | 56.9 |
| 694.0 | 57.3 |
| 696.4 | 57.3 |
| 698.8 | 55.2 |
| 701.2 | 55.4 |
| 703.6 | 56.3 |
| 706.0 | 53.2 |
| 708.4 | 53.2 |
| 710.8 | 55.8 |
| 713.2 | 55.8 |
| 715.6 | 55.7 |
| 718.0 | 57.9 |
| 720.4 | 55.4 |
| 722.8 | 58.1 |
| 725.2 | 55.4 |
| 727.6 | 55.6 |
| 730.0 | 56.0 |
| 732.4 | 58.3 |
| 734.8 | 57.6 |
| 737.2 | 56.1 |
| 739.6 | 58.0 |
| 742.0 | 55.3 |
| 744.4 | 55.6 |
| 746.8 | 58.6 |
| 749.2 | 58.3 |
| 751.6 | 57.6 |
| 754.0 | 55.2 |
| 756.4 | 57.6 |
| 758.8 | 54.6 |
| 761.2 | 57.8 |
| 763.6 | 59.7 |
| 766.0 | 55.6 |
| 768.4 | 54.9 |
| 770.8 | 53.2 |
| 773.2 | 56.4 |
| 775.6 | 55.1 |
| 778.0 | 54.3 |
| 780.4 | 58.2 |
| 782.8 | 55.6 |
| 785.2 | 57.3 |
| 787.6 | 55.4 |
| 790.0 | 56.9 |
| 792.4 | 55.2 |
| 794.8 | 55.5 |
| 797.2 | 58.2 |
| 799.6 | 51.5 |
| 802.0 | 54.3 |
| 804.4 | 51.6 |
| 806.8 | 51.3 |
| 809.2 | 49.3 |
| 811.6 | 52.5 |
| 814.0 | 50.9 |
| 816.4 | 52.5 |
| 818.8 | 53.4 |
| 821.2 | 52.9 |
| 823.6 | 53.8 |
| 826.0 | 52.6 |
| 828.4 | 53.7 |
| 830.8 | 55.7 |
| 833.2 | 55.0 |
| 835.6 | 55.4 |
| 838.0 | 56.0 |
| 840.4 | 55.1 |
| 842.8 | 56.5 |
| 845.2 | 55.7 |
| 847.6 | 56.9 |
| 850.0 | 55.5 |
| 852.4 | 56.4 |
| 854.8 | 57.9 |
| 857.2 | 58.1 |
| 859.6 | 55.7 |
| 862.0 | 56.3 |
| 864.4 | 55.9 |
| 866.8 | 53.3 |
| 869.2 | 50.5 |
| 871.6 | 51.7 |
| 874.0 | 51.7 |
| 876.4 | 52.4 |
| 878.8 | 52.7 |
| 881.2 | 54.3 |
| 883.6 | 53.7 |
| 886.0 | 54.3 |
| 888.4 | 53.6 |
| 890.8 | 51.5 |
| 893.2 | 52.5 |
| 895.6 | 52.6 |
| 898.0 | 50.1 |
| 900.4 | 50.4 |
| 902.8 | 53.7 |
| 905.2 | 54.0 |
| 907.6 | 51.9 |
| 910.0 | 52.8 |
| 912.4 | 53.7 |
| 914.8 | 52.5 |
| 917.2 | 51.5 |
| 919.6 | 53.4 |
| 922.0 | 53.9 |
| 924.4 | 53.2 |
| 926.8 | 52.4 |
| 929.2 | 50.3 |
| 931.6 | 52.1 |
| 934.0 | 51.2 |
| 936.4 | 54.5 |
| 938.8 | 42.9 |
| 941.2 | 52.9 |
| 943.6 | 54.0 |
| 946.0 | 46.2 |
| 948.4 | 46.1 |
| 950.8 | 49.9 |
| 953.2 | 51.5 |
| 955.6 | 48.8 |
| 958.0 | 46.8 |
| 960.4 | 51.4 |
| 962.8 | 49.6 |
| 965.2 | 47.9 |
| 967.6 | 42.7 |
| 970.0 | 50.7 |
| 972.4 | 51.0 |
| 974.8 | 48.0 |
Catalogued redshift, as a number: 0.13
